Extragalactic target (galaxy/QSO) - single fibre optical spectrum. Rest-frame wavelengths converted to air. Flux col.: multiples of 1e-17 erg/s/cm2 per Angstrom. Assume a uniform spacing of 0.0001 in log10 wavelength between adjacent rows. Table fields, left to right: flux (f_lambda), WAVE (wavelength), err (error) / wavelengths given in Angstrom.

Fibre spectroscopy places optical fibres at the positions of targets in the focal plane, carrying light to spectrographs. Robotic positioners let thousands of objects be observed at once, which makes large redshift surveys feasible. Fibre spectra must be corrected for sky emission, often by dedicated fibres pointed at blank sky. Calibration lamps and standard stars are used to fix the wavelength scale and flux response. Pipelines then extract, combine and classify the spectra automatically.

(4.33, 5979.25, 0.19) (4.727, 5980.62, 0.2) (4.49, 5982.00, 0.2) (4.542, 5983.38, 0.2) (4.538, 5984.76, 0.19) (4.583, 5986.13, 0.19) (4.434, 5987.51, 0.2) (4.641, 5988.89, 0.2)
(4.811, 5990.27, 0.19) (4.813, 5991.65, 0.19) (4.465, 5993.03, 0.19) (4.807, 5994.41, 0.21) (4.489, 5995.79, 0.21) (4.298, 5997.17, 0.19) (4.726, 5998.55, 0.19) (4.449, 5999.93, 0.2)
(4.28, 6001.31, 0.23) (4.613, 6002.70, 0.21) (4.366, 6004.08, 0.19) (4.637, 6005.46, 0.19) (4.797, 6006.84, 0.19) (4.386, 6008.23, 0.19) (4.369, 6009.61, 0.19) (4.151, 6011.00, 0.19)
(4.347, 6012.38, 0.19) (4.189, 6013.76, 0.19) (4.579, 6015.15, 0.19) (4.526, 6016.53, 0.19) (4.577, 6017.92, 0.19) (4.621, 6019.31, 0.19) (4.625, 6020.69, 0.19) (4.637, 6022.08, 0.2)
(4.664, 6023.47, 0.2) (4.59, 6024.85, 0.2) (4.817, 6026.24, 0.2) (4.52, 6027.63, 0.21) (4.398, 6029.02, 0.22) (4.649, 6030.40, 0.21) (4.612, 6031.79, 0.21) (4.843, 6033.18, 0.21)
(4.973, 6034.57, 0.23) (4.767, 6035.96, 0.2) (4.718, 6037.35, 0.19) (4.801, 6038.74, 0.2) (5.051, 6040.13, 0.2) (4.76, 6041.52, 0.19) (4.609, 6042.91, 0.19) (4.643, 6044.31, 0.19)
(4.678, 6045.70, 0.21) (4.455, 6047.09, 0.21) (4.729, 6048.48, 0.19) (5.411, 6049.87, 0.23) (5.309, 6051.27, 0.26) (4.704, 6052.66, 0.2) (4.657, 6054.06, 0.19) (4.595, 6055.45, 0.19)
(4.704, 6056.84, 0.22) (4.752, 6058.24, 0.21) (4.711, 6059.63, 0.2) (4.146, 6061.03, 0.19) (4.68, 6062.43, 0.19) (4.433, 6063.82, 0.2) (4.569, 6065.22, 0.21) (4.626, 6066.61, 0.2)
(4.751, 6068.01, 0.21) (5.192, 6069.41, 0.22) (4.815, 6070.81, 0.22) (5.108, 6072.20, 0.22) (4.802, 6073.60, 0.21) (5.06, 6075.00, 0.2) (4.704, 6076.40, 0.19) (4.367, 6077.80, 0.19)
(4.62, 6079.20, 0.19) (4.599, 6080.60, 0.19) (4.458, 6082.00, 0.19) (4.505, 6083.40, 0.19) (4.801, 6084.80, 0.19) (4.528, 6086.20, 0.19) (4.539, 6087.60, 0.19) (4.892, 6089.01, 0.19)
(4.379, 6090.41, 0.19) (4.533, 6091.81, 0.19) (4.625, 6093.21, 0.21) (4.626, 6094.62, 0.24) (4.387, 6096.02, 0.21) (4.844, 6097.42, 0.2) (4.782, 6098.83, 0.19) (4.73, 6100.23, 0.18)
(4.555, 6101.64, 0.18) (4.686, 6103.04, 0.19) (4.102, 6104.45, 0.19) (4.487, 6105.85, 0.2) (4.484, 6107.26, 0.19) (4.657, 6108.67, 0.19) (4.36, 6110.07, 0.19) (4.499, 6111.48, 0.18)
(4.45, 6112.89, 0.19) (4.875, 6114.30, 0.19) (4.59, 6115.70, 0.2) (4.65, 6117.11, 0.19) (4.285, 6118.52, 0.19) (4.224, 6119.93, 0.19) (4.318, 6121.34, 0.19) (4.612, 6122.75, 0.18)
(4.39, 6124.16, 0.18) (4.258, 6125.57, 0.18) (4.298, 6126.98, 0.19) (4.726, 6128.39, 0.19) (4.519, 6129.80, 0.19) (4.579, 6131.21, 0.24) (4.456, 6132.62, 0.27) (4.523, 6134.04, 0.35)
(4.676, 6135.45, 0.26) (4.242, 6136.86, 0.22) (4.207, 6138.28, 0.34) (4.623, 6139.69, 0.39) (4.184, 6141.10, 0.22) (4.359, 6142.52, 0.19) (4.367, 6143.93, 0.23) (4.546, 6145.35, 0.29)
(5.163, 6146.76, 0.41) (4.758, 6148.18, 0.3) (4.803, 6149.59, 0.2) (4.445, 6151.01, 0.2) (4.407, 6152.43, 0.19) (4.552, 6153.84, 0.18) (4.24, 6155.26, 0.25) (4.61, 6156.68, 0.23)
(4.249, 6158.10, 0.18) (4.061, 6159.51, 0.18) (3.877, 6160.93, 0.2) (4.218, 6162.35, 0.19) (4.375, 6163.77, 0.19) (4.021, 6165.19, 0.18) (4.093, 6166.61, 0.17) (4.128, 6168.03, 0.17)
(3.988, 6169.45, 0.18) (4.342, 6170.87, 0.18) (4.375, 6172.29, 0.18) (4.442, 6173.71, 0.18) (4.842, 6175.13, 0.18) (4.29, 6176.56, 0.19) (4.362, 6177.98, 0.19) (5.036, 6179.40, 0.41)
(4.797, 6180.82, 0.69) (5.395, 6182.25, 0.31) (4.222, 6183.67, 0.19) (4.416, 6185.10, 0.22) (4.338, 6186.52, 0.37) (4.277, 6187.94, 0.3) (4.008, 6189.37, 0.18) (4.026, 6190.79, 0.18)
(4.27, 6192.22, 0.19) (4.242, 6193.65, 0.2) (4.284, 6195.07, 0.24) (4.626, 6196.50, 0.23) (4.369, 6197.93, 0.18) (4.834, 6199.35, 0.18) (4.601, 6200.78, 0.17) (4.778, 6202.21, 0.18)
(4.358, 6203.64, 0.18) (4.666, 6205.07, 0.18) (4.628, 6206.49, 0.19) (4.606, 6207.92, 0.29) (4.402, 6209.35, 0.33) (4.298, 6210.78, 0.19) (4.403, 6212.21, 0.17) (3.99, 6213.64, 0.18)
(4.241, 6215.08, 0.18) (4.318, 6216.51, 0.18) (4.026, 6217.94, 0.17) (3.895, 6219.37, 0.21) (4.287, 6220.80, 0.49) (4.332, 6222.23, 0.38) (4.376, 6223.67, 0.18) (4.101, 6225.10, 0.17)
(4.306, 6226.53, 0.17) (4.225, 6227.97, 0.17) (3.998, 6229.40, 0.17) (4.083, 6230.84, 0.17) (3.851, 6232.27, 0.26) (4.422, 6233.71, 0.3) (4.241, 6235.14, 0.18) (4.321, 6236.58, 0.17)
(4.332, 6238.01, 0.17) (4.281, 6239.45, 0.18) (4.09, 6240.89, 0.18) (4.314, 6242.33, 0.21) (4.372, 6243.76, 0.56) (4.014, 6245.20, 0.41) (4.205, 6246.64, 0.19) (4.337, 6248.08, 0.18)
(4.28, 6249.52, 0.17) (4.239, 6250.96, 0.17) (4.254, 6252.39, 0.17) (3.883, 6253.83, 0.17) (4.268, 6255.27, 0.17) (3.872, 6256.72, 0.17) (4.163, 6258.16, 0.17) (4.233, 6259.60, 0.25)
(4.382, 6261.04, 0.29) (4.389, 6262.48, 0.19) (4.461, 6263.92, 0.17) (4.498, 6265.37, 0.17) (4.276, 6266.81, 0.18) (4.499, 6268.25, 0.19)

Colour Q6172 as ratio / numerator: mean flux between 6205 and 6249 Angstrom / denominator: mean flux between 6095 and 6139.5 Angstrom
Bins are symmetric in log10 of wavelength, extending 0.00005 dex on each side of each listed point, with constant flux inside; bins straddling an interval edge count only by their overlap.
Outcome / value 0.94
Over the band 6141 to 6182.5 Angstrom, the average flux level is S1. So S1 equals 4.44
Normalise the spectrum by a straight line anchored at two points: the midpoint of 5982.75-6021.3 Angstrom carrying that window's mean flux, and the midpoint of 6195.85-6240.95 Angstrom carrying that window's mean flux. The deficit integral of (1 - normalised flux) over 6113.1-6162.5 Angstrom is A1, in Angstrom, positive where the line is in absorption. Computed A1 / -0.7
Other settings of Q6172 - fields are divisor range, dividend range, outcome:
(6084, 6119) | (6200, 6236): 0.94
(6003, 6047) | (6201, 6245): 0.93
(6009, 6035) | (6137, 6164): 0.97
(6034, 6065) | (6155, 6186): 0.93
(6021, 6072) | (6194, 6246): 0.91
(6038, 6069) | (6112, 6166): 0.94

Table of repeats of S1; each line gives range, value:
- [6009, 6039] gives 4.59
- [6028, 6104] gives 4.7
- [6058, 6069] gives 4.59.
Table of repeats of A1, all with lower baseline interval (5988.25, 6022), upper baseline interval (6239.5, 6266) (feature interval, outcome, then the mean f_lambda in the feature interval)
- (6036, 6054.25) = -1.36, 4.81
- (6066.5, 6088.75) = -1.42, 4.72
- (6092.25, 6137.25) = -1.23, 4.52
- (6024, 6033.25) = -0.25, 4.62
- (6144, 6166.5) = -0.32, 4.41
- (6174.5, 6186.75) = -0.92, 4.64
